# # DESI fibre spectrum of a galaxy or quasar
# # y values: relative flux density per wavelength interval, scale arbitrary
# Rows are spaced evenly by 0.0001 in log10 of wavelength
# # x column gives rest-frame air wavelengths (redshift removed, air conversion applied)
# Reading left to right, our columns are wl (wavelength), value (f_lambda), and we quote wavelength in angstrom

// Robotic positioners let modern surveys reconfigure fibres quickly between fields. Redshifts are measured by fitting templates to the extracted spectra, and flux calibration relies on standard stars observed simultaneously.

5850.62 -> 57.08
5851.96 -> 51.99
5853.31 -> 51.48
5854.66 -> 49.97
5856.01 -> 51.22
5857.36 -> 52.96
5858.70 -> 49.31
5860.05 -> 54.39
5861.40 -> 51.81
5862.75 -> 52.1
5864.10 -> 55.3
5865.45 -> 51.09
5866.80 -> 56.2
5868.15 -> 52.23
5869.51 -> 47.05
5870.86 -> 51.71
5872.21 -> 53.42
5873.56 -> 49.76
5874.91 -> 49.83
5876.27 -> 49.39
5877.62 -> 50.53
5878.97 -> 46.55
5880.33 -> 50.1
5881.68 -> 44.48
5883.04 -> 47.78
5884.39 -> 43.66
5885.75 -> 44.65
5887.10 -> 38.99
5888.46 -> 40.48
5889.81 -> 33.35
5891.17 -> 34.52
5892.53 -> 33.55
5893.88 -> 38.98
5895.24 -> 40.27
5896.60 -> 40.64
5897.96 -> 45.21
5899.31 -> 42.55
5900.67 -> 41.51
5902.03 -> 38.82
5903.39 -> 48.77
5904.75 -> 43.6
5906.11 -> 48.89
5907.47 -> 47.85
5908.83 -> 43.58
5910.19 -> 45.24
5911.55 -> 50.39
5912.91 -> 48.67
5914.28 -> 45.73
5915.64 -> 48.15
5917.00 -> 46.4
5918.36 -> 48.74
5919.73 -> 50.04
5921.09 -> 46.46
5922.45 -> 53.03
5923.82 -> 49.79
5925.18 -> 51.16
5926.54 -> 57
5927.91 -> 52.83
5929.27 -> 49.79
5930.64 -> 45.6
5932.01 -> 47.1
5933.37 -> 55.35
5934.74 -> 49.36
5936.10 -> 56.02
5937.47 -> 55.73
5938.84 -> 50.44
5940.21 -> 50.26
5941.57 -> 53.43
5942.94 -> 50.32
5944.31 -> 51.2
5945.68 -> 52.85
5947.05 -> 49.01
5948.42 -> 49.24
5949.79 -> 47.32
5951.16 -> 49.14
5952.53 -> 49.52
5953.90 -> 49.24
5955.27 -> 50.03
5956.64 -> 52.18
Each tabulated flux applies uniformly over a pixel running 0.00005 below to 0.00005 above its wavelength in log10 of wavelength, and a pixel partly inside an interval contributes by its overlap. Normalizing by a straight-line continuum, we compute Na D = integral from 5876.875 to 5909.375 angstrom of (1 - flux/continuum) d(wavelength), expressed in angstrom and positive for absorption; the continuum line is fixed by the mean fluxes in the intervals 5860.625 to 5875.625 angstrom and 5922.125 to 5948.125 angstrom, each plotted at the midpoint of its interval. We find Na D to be 5.55 angstrom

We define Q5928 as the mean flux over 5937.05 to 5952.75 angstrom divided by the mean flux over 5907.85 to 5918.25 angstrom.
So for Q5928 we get 1.08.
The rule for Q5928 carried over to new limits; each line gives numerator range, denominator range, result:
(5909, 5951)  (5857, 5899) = 1.07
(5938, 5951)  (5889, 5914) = 1.18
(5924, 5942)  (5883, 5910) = 1.24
